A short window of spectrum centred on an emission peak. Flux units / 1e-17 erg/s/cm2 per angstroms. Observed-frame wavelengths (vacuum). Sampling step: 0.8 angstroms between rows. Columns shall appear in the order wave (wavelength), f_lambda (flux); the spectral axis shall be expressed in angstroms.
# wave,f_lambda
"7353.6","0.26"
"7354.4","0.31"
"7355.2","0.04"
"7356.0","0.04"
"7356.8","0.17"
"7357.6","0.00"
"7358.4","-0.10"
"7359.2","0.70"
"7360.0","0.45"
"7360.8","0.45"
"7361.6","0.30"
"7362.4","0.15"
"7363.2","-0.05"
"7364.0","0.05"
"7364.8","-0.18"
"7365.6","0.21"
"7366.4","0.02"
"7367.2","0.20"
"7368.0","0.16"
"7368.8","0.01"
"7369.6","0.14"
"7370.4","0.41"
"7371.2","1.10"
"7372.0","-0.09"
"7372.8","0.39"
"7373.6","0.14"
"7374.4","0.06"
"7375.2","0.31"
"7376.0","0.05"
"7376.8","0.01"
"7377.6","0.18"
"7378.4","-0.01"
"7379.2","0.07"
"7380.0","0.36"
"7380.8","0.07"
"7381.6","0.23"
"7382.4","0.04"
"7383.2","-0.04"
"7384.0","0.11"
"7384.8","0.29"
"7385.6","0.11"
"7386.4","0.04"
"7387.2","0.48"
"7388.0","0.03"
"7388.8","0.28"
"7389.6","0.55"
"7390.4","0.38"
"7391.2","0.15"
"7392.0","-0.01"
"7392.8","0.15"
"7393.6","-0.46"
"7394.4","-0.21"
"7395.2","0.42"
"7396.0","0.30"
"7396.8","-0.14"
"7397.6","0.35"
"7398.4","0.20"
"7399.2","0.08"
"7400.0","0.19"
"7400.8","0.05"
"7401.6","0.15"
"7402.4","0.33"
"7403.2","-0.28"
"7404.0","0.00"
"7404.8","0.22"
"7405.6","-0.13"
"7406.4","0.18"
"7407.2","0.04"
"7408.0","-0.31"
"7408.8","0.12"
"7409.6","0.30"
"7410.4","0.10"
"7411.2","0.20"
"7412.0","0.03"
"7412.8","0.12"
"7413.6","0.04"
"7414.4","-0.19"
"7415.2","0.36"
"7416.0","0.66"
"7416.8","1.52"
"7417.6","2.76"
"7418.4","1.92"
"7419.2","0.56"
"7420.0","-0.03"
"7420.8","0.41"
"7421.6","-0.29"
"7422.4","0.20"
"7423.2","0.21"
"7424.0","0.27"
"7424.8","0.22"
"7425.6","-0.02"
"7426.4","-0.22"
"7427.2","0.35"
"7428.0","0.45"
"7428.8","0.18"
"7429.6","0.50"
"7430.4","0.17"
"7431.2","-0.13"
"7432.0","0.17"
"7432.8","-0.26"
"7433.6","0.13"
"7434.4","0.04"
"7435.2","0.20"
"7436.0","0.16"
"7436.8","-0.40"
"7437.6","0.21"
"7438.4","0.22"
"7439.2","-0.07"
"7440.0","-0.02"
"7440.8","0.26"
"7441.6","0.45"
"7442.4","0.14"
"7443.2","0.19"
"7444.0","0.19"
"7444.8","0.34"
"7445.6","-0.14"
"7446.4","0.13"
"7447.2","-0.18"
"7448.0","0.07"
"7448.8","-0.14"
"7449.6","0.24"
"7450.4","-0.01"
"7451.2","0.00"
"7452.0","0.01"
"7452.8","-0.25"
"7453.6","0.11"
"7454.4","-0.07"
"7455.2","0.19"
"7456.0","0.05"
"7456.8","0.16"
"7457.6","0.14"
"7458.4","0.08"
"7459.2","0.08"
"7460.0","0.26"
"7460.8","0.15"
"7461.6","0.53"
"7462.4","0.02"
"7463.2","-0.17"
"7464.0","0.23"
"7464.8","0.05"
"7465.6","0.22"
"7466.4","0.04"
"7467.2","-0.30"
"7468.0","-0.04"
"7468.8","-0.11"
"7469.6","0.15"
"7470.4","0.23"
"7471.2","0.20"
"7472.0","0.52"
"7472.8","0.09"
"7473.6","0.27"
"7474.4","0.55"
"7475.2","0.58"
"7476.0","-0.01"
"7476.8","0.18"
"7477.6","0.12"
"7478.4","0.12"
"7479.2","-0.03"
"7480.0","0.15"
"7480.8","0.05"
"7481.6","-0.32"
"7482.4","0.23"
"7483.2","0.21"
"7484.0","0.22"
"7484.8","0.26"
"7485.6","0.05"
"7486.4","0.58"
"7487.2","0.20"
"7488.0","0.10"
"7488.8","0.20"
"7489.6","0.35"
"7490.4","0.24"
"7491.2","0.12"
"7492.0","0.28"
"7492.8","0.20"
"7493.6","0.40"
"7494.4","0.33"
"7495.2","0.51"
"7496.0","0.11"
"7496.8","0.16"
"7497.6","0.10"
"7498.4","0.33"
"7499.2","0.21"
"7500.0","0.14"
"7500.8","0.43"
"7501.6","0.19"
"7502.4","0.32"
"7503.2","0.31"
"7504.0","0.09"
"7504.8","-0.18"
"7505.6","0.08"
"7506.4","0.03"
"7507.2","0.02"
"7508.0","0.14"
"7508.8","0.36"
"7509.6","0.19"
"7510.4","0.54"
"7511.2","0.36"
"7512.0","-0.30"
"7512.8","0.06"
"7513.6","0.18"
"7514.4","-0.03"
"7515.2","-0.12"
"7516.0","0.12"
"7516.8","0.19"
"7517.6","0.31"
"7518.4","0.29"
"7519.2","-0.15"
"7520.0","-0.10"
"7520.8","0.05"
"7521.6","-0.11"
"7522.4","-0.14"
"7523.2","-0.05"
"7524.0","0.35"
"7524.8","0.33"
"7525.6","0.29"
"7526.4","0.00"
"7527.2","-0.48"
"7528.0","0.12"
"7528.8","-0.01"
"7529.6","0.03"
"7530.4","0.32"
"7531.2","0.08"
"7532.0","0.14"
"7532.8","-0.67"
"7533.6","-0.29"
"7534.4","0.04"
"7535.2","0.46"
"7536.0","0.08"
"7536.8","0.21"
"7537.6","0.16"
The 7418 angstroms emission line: Halpha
